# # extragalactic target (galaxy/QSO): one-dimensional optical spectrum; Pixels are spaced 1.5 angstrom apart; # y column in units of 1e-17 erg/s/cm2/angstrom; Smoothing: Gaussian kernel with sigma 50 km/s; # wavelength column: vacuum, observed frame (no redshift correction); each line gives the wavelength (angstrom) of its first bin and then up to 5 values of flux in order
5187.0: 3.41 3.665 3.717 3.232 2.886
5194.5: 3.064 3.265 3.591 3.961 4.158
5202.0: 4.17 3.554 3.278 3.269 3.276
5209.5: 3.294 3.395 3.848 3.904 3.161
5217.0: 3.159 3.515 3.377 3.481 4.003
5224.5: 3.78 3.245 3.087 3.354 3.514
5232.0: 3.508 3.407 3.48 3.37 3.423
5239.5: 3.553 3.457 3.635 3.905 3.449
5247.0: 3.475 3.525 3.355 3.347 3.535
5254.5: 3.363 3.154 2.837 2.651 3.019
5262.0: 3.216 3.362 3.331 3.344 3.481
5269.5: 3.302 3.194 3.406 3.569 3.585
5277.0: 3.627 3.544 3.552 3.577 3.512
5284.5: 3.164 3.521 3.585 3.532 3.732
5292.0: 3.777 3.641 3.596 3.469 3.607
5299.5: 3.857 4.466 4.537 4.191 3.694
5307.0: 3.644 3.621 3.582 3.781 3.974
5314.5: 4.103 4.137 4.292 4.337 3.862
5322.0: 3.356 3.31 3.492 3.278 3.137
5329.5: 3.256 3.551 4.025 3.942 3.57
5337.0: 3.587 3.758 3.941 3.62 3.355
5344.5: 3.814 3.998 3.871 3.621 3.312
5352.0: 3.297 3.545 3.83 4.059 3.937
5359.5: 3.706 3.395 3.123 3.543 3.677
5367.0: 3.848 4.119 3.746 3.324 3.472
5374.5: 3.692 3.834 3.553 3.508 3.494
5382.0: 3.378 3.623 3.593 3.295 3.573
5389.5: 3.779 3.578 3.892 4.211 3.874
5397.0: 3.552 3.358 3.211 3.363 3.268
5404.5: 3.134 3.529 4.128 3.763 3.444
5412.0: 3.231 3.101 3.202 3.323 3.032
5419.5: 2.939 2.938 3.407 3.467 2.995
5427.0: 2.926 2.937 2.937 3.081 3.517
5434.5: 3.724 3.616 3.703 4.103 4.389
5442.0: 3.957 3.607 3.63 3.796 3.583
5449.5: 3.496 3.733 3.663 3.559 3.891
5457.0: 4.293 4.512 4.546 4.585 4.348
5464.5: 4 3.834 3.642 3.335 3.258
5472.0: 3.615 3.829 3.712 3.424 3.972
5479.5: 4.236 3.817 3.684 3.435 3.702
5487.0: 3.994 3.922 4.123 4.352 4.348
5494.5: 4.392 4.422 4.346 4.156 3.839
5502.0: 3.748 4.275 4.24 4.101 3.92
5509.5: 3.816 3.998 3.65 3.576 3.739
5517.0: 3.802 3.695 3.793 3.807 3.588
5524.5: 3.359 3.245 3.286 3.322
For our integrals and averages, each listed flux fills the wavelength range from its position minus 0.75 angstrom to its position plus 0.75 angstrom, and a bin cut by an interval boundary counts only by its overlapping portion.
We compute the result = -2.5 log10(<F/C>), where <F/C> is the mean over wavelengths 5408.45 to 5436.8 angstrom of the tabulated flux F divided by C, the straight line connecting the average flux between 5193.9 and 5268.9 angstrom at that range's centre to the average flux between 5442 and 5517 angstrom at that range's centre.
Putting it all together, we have 0.17 mag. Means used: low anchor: 3.44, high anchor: 3.91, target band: 3.24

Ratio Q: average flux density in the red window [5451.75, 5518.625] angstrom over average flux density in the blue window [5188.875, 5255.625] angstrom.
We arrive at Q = 1.13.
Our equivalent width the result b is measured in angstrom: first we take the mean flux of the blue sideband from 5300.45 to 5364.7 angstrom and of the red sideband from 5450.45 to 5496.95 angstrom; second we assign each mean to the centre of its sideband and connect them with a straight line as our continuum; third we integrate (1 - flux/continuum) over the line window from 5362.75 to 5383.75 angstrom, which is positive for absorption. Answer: 1.0 angstrom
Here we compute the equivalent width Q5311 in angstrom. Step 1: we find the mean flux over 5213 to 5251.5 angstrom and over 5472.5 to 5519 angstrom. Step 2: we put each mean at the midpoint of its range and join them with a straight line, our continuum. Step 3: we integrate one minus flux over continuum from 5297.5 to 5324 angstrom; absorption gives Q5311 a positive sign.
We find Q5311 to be -2.2 angstrom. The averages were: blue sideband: 3.48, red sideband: 3.94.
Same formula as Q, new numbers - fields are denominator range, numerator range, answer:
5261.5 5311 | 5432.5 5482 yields 1.07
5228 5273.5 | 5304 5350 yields 1.11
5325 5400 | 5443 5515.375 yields 1.08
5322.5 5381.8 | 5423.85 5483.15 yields 1.03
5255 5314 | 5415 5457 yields 0.98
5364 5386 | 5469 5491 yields 1.04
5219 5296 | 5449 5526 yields 1.13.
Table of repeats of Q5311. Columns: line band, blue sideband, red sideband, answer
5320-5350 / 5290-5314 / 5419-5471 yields 1.4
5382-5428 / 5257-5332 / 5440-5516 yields 4.4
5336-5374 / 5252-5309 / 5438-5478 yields 0.0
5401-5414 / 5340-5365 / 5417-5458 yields 0.4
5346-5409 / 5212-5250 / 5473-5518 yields 2.3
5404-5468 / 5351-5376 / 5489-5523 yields 3.6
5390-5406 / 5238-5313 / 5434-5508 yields 1.0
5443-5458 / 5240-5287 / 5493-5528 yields 0.1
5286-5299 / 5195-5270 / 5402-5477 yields -0.5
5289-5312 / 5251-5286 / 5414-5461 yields -2.9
